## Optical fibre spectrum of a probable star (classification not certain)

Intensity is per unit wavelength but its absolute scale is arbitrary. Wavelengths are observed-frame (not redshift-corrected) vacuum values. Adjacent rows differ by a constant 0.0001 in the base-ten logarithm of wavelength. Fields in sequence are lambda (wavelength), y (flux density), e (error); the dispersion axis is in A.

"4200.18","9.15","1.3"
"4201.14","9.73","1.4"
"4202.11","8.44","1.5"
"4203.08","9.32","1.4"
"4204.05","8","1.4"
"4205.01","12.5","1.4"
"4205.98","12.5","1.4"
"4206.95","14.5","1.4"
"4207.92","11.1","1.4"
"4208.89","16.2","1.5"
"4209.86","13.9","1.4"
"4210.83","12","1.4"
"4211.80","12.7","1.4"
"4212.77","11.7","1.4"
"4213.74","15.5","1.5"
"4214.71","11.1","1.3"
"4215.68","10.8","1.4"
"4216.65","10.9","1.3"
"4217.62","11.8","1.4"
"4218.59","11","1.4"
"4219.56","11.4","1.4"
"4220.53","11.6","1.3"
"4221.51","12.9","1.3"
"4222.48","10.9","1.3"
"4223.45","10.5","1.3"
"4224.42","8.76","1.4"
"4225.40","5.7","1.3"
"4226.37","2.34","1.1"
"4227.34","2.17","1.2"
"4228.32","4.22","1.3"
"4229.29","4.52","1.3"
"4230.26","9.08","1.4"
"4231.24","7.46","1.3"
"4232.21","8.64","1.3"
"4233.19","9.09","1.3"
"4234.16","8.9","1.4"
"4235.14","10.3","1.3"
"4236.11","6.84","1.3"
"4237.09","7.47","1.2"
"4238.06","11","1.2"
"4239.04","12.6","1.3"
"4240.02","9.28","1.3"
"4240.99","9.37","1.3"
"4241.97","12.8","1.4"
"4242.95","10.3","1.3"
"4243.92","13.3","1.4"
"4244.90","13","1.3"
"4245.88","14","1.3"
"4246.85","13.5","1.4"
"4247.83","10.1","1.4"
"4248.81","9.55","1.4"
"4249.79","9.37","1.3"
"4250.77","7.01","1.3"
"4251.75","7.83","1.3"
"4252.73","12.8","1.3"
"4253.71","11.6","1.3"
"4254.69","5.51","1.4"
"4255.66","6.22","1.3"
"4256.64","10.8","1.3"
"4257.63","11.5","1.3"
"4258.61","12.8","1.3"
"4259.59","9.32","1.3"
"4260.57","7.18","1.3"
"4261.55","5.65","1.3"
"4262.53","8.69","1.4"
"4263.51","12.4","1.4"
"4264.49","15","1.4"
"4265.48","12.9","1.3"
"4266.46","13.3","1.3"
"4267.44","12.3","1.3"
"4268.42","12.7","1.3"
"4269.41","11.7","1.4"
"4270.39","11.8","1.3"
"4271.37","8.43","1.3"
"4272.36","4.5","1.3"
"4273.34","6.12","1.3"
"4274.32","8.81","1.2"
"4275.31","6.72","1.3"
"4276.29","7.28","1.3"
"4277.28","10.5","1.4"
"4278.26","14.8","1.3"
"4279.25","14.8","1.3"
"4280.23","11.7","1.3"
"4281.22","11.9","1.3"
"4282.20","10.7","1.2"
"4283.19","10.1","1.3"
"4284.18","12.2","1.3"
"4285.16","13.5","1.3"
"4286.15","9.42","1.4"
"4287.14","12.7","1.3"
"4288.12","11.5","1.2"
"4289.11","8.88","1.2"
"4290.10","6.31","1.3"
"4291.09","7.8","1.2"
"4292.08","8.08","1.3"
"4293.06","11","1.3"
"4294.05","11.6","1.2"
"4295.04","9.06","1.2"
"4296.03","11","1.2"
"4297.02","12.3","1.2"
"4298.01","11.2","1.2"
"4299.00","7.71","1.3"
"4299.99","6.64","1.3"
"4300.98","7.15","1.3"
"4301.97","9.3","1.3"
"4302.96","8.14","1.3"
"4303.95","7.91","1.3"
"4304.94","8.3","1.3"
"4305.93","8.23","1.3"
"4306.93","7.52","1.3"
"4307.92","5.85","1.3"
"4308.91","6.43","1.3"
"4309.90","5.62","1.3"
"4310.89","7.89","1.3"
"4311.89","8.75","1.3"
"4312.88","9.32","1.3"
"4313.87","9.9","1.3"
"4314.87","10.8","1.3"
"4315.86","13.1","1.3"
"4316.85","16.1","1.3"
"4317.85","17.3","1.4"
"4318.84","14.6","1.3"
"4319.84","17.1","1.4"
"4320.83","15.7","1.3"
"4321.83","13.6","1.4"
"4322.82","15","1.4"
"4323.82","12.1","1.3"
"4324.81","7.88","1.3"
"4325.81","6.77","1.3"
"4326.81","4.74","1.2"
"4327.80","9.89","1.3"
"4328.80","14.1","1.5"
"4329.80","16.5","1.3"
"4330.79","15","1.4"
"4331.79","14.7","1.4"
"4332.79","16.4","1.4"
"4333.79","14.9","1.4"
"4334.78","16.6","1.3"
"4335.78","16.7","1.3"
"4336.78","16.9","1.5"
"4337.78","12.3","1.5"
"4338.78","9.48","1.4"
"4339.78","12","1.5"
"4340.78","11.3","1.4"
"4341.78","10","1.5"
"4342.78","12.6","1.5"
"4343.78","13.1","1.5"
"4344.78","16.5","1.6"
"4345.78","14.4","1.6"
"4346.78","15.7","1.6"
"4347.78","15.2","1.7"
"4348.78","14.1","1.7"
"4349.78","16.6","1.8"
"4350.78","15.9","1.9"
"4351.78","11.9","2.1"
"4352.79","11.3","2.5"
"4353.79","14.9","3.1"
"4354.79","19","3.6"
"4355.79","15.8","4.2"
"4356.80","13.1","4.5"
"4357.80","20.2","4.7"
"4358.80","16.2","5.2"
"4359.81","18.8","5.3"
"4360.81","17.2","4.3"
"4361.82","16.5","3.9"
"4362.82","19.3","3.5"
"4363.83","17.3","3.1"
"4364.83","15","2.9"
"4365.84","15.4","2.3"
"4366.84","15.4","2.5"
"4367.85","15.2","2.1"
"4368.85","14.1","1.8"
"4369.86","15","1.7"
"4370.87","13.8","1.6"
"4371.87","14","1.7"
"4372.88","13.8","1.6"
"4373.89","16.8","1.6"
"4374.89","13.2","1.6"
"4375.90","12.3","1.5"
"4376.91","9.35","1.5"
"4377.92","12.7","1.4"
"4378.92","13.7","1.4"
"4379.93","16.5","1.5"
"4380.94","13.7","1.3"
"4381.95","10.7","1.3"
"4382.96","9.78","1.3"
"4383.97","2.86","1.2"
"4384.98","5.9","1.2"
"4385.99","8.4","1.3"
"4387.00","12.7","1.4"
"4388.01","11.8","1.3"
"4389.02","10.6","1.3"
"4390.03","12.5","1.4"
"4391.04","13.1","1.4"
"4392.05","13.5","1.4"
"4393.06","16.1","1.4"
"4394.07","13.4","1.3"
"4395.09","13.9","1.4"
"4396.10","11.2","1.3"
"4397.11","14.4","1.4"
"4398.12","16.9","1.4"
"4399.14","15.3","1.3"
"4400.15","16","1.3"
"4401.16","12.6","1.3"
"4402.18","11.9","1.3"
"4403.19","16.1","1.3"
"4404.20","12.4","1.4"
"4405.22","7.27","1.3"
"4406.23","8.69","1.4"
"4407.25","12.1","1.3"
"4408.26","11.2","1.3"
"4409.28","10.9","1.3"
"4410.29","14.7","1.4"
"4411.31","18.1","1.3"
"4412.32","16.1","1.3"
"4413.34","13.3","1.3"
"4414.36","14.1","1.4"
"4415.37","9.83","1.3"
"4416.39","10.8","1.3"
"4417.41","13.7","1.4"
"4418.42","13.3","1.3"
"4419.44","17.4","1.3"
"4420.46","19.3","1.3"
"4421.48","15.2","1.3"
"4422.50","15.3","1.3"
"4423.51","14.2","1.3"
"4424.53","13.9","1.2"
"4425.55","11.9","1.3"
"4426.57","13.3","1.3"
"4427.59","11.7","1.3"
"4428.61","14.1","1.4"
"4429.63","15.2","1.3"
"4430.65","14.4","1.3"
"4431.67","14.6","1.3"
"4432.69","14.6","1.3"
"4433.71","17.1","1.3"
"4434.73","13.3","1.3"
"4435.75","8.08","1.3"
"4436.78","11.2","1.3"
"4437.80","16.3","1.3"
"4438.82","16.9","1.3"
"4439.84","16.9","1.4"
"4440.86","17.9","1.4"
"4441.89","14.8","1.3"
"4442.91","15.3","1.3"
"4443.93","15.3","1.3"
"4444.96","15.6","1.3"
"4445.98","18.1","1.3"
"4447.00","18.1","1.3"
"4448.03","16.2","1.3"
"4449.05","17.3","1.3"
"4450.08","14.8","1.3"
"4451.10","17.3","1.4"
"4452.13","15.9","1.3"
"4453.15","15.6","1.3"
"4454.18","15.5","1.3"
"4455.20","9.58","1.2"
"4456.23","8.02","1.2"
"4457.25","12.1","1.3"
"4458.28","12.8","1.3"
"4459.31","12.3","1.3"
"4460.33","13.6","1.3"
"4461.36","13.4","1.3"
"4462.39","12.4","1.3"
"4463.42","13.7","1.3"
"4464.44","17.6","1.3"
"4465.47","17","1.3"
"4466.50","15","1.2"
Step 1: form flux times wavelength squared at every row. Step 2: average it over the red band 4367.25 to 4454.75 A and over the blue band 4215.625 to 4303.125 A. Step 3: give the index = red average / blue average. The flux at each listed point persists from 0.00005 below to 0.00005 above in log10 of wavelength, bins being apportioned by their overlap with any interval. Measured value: 1.5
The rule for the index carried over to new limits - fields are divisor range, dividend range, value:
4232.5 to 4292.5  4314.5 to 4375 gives 1.46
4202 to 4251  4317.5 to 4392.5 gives 1.42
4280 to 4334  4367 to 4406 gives 1.23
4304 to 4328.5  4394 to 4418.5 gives 1.30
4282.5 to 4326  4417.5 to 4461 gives 1.51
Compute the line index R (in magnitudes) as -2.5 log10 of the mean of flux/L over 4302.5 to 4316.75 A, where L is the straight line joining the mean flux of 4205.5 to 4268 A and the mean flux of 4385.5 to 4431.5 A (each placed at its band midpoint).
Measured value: 0.32 mag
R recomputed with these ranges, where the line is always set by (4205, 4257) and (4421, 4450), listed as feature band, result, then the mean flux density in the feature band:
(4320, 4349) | -0.061 mag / 13.3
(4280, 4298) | 0.095 mag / 10.5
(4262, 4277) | 0.090 mag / 10.2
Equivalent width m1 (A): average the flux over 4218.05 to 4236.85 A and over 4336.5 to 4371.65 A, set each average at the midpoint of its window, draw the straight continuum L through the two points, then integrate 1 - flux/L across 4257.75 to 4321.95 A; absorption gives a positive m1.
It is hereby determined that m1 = 6.3 A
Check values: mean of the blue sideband 8.23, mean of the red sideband 14.9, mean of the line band 10.3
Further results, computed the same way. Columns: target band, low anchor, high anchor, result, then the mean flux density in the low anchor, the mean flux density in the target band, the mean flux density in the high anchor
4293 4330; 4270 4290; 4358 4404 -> 3.2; 10.2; 10.4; 13.7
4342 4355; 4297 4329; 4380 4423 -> -3.8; 10.1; 14.5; 12.8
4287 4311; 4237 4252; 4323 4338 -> 7.0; 10.8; 8.68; 13.1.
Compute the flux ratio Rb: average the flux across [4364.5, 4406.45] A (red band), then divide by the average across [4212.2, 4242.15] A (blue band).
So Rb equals 1.37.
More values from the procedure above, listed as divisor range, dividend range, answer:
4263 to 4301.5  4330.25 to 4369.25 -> 1.45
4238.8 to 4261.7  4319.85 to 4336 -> 1.29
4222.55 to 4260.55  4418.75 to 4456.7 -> 1.62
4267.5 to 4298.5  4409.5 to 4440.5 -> 1.38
